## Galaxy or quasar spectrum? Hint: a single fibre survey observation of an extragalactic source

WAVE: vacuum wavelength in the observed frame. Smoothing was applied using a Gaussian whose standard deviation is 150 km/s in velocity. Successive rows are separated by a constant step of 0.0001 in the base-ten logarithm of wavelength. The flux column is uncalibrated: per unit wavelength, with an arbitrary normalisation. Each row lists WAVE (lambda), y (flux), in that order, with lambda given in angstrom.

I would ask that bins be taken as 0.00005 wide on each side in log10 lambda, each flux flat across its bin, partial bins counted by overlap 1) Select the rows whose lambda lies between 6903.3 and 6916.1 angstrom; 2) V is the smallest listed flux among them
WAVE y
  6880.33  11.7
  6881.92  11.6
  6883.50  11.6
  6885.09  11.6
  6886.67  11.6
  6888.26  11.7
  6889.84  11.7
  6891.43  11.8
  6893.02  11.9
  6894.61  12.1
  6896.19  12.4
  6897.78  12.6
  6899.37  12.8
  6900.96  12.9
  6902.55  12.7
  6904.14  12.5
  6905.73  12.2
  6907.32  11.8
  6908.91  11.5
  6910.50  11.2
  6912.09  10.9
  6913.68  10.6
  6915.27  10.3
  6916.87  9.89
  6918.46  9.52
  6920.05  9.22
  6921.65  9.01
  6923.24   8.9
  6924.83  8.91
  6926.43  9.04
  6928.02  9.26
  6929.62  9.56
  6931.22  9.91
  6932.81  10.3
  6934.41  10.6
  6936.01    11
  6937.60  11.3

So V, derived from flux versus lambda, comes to 10.3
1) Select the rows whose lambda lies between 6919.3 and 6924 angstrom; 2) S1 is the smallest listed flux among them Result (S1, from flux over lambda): 8.9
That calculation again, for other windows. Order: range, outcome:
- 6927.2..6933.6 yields 9.26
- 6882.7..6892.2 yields 11.6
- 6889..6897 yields 11.7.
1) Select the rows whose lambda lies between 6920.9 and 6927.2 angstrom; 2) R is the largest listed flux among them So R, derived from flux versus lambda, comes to 9.04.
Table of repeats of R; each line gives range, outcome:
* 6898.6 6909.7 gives 12.9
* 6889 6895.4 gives 12.1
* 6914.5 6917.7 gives 10.3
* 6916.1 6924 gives 9.89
